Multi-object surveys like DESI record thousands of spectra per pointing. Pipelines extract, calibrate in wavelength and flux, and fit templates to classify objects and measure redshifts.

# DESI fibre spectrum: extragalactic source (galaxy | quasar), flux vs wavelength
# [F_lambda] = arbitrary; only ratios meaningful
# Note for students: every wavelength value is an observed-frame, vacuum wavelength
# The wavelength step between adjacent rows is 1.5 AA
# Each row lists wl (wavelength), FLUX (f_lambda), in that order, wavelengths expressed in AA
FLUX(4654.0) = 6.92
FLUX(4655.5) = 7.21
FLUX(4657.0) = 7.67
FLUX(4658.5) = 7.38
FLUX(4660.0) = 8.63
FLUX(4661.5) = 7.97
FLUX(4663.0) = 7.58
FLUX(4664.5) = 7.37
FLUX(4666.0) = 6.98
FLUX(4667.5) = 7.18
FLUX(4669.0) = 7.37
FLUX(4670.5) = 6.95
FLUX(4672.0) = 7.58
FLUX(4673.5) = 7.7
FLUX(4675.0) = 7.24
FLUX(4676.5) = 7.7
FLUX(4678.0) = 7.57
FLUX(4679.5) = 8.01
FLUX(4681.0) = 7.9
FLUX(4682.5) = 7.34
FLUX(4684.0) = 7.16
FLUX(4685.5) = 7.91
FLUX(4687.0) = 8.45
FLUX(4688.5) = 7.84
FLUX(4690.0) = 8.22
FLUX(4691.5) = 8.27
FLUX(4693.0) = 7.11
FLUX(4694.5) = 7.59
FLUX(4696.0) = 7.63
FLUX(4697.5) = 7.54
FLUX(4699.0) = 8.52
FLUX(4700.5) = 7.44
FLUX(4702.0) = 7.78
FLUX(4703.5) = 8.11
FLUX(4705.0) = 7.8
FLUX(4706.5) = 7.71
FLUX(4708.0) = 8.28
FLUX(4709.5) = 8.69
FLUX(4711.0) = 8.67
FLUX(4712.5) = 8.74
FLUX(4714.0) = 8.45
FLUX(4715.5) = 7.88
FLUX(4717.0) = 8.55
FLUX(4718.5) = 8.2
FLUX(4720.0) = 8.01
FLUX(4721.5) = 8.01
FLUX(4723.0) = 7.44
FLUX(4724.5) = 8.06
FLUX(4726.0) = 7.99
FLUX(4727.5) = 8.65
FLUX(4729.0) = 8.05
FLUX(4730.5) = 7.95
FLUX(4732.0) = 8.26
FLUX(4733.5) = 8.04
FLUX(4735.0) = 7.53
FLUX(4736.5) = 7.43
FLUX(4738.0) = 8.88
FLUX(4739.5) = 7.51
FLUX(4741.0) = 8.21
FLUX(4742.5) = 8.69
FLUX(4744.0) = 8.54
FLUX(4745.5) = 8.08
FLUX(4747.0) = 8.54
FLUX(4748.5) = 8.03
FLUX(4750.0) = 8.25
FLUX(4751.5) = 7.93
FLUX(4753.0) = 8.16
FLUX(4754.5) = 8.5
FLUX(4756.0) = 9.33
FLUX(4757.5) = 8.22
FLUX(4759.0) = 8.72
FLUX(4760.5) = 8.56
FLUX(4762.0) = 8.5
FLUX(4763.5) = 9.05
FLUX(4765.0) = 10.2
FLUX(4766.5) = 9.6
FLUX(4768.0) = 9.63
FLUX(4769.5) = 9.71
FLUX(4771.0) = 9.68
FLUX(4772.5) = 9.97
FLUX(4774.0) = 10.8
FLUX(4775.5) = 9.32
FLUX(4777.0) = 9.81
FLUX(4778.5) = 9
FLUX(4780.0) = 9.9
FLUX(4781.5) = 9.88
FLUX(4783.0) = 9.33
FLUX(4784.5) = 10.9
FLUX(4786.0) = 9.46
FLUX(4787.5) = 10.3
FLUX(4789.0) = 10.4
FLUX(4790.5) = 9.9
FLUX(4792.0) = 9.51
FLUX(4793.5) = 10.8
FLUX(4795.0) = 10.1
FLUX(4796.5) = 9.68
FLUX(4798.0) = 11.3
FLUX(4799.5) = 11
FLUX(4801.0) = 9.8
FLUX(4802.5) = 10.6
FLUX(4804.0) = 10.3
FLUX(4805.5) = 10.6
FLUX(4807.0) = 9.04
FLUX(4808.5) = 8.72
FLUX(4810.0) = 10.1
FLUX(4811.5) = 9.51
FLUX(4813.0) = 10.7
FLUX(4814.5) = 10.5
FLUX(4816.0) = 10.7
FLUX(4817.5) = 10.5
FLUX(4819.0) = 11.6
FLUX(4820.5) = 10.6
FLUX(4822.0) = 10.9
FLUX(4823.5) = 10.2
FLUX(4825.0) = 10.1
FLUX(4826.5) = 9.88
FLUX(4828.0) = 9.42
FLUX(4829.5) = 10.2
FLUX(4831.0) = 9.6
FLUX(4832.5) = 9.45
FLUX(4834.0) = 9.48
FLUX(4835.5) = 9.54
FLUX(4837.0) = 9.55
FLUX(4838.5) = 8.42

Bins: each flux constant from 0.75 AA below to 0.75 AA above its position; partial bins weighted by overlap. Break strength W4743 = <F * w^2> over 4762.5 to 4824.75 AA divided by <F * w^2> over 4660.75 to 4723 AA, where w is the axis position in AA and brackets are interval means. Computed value 1.34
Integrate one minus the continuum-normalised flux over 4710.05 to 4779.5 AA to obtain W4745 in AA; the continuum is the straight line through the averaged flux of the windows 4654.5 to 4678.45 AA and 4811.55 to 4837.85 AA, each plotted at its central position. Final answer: 1.7 AA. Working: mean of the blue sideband 7.5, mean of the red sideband 10.1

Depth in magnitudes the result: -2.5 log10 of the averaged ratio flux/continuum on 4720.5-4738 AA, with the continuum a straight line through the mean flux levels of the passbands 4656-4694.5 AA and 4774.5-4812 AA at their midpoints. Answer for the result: 0.09 mag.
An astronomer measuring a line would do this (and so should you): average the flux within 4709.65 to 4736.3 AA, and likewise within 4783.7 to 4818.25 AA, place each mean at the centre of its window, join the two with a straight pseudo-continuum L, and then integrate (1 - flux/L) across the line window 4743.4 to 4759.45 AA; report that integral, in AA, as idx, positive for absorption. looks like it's 0.92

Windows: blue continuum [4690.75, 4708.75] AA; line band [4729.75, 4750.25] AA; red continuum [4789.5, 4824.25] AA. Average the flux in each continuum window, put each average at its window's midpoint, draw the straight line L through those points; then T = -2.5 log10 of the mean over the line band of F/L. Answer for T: 0.08 mag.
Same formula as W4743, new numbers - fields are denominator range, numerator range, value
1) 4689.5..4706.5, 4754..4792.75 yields 1.26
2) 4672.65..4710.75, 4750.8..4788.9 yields 1.24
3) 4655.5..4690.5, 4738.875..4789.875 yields 1.25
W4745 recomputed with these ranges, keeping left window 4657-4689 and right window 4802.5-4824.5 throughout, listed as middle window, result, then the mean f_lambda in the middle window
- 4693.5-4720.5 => 0.6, 8.08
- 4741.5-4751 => 0.7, 8.34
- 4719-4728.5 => 0.6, 8.03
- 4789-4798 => -0.2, 10.1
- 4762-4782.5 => -0.4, 9.68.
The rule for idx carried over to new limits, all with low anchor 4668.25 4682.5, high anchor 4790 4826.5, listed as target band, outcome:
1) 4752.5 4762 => 0.7 AA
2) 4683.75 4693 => -0.2 AA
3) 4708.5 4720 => -0.1 AA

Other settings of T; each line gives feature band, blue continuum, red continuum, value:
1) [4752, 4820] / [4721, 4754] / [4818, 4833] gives -0.062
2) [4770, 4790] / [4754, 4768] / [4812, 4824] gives -0.037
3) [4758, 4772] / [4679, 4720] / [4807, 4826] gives -0.001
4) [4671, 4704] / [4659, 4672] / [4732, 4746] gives -0.008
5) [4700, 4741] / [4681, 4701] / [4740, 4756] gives -0.003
